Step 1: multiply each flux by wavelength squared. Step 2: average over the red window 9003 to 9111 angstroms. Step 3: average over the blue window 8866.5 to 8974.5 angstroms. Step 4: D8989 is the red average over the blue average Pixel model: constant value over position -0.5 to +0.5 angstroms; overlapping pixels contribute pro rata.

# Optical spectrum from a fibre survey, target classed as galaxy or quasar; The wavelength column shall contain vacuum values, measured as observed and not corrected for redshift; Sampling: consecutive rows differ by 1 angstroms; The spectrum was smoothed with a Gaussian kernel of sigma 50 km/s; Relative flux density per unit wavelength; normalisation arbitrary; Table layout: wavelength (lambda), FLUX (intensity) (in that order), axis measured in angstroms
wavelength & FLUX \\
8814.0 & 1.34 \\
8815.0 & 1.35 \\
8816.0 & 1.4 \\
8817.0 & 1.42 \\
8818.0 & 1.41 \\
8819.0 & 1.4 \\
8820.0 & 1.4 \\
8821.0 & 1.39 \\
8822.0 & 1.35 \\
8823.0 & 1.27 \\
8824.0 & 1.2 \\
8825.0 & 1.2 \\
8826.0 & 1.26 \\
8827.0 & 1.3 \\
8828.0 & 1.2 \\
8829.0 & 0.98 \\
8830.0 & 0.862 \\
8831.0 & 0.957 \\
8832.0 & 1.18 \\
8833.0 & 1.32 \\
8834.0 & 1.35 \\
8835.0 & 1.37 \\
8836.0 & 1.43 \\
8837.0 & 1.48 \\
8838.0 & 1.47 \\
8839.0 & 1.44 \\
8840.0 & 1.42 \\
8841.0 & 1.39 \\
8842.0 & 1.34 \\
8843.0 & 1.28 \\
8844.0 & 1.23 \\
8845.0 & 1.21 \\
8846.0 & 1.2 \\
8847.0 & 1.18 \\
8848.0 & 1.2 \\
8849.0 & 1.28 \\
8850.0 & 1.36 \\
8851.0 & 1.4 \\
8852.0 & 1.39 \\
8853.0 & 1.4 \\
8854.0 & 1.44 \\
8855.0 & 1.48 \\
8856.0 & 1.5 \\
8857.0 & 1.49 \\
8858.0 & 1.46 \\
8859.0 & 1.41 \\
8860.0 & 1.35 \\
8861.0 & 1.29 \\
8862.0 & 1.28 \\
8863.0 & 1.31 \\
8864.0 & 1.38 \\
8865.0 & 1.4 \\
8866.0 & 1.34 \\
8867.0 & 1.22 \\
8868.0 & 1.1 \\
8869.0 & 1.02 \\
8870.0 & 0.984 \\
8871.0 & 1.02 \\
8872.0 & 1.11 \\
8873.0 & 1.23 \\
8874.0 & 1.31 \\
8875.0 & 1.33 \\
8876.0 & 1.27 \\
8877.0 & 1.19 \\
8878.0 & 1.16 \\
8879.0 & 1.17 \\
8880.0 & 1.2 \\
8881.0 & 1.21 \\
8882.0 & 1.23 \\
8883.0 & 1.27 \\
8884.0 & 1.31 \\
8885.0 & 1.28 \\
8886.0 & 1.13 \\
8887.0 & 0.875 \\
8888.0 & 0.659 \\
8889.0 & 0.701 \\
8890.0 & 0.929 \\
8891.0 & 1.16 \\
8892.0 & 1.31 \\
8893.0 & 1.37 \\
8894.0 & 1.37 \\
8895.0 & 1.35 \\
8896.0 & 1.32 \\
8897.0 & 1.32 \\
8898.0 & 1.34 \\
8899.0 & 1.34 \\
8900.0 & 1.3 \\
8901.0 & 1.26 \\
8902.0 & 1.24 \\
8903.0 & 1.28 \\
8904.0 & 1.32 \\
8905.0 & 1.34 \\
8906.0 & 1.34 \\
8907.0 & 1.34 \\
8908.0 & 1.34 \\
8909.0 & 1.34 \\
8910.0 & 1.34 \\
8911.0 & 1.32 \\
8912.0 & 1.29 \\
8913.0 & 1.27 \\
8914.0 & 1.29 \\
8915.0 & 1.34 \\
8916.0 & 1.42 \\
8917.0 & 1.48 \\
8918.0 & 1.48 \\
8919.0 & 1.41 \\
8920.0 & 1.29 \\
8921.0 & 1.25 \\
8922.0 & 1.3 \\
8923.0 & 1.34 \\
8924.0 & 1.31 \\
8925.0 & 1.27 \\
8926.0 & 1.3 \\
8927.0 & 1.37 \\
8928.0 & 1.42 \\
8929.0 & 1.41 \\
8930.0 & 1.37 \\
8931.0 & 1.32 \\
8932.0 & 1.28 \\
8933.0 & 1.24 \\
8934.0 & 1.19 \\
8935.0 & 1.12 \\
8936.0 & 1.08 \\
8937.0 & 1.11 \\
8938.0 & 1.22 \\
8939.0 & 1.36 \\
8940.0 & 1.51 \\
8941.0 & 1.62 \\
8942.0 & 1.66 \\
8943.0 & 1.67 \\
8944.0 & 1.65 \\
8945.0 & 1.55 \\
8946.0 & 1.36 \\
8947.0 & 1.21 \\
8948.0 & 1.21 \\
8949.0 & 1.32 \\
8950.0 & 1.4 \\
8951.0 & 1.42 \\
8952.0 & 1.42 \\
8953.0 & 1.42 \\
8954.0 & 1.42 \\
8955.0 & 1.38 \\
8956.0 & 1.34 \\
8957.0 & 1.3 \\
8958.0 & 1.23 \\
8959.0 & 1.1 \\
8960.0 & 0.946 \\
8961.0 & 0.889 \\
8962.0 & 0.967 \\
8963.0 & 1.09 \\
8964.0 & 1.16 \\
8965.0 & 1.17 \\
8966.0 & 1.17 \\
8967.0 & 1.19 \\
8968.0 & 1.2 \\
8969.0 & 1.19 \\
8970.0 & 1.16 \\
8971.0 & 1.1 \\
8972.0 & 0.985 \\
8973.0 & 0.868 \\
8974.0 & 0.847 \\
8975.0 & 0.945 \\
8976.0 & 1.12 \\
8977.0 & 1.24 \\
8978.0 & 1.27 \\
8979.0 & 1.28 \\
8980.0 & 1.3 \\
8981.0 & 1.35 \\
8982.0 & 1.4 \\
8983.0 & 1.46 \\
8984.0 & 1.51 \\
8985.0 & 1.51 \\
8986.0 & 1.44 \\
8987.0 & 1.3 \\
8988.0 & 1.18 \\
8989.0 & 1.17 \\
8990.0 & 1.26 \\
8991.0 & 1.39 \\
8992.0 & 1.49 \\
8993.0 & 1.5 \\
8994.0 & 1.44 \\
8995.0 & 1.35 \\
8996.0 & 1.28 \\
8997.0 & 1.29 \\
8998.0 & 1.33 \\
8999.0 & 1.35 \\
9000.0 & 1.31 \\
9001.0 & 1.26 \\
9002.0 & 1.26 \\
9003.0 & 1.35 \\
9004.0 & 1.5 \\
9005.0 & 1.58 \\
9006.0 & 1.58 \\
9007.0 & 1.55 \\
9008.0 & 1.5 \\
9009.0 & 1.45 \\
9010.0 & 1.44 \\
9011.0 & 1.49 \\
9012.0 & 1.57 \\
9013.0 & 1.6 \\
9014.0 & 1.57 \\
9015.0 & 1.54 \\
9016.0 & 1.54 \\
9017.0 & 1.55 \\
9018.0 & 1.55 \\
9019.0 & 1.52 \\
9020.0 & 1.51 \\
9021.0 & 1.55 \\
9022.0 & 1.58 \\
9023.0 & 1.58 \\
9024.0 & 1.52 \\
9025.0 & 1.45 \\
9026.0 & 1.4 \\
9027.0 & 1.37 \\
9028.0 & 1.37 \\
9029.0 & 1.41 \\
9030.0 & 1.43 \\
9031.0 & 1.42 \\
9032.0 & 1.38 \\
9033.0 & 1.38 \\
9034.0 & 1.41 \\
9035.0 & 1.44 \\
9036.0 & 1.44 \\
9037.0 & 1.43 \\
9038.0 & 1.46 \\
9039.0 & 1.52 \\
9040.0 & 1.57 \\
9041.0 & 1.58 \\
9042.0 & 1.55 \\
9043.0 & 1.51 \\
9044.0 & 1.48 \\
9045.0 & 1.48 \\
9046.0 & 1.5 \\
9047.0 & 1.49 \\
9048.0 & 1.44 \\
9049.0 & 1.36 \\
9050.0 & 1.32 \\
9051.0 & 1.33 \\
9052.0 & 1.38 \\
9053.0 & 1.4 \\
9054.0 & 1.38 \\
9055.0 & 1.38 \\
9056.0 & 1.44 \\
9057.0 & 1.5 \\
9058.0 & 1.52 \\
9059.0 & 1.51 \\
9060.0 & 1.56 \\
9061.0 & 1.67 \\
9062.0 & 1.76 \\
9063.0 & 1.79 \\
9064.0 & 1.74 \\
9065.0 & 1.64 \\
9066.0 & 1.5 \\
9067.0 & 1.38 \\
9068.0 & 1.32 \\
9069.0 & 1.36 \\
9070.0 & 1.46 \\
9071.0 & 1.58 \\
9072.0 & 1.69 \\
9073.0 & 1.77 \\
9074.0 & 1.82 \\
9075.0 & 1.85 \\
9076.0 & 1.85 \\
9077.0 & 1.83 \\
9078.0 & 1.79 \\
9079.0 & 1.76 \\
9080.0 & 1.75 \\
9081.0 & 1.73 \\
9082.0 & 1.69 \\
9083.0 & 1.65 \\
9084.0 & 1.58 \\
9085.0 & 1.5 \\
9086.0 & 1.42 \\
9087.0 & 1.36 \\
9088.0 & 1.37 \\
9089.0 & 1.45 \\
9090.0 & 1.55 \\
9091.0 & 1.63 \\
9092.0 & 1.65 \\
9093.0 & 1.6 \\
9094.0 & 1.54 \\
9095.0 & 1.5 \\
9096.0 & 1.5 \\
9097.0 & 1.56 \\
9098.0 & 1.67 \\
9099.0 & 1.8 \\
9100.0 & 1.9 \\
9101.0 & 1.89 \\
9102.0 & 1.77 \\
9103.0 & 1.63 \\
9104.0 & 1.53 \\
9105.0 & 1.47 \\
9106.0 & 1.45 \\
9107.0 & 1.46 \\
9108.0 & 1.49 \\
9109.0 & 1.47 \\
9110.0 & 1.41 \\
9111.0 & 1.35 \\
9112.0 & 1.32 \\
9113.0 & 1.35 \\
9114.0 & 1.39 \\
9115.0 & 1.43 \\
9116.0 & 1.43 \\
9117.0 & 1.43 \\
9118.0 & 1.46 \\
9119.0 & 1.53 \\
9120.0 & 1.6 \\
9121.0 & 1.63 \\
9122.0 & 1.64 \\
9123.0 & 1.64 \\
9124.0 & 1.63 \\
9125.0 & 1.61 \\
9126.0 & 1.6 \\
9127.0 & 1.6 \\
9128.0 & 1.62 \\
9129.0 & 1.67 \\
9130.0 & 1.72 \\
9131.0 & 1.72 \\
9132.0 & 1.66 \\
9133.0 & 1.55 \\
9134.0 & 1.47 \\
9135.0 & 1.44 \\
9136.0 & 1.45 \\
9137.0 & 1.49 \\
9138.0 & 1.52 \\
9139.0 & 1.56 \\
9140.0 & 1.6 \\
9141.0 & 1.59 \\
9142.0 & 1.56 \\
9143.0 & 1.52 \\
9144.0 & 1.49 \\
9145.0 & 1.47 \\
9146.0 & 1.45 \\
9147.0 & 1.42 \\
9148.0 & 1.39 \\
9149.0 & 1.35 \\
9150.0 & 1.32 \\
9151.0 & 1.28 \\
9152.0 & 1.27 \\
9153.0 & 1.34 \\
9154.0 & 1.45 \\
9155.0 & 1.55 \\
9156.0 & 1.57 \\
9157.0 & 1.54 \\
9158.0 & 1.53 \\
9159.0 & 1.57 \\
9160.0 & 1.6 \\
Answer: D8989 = 1.3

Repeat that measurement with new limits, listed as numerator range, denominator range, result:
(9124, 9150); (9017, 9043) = 1.07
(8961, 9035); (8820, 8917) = 1.10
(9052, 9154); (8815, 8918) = 1.28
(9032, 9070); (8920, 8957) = 1.12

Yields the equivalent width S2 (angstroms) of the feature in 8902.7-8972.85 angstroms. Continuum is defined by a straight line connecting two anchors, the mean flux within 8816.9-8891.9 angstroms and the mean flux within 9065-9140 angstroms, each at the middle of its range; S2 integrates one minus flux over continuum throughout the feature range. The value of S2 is 3.3 angstroms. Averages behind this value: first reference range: 1.25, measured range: 1.3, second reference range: 1.57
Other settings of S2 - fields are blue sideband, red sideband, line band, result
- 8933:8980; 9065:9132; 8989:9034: -2.37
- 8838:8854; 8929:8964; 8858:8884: 1.61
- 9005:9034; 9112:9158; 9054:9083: -2.44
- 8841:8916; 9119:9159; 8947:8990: 4.15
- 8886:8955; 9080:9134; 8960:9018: 3.91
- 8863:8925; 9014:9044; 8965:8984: 2.86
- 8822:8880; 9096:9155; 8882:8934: 2.01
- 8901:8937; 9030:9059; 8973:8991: 1.54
